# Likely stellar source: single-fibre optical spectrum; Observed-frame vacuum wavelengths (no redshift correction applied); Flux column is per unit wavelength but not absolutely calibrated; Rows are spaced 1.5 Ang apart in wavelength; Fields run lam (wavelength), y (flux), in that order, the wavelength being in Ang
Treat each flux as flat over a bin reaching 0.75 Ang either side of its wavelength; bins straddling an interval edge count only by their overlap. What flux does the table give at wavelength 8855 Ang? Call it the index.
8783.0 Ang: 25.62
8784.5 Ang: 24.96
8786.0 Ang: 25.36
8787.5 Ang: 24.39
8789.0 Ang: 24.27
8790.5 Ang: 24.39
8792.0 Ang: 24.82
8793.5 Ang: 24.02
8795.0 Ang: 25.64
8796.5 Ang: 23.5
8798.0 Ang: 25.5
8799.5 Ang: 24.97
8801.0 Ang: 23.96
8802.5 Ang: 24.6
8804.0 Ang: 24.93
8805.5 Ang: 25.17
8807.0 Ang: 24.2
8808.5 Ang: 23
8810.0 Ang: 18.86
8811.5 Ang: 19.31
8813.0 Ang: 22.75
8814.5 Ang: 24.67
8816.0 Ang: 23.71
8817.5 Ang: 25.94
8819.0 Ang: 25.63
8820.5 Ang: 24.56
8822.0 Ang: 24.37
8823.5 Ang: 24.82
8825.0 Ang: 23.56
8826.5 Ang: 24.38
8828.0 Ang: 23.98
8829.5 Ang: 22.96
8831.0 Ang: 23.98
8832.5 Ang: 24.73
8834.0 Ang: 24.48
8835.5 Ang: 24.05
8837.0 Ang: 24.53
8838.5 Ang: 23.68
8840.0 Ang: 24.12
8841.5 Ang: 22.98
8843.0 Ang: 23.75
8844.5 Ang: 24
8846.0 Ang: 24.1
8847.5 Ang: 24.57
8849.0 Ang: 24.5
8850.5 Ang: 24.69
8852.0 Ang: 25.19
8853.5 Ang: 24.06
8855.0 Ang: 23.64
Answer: 23.64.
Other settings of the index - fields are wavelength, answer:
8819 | 25.63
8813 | 22.75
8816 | 23.71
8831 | 23.98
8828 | 23.98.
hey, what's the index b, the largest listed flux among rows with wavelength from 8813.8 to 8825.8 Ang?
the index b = 25.94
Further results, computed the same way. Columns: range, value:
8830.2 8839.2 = 24.73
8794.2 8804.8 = 25.64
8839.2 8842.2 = 24.12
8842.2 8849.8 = 24.57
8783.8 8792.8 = 25.36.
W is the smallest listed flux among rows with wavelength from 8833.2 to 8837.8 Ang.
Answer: 24.05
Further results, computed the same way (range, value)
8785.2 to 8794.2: 24.02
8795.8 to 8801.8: 23.5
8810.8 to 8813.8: 19.31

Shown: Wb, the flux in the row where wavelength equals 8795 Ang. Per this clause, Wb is 25.64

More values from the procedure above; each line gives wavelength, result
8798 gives 25.5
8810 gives 18.86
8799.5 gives 24.97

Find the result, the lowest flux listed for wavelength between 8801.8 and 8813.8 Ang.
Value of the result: 18.86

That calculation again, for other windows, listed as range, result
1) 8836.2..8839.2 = 23.68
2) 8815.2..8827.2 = 23.56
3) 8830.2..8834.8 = 23.98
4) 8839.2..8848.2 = 22.98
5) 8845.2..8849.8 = 24.1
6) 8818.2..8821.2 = 24.56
